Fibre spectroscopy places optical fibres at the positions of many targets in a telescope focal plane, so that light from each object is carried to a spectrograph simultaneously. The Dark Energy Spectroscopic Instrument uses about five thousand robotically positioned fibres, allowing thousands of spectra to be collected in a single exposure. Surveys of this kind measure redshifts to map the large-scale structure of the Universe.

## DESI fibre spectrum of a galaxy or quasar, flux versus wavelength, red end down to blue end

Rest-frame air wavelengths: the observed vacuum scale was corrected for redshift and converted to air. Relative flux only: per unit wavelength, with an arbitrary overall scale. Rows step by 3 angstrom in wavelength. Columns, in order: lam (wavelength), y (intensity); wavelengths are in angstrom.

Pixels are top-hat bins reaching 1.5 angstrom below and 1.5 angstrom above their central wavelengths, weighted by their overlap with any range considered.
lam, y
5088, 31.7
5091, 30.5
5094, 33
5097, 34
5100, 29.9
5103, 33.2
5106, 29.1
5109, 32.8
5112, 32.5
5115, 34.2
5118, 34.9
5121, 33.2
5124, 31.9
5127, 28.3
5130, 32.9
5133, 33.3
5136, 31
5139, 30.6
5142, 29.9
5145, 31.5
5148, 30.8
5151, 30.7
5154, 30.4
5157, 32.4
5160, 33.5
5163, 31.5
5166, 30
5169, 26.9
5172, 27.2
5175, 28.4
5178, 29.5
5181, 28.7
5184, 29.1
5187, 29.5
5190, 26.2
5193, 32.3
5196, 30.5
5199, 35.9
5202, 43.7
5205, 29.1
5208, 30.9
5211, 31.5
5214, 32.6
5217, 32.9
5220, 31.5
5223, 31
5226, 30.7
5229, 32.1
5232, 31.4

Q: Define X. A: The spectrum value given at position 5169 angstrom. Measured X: 26.9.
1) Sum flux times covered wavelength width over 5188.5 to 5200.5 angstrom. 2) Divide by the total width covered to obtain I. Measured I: 31.2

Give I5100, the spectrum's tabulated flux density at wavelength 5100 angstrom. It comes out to 29.9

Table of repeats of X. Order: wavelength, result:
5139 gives 30.6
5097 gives 34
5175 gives 28.4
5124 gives 31.9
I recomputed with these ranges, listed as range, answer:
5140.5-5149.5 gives 30.7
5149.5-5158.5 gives 31.2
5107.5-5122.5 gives 33.5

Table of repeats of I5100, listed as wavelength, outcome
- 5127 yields 28.3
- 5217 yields 32.9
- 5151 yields 30.7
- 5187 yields 29.5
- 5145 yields 31.5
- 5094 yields 33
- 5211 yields 31.5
